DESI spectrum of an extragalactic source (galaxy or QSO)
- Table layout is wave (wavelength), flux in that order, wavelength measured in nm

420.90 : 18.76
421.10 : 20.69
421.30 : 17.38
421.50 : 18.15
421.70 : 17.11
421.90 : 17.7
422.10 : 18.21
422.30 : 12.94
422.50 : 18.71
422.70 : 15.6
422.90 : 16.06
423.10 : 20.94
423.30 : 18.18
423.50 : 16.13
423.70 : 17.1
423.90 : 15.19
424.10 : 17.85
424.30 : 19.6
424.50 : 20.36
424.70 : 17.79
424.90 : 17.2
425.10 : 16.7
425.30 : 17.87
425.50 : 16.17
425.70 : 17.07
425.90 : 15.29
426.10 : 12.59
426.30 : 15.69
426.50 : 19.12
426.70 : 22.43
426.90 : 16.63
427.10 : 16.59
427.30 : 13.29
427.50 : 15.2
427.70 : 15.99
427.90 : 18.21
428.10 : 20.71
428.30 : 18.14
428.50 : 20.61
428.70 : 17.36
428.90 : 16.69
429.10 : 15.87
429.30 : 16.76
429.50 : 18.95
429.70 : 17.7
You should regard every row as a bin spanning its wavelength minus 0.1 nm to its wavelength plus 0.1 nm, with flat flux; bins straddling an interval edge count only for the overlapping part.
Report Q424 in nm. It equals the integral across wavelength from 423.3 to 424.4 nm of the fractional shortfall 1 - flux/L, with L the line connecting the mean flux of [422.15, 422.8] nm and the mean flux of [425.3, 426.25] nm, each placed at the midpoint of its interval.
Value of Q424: -0.103 nm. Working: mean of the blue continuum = 15.9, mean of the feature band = 17.3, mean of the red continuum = 15.6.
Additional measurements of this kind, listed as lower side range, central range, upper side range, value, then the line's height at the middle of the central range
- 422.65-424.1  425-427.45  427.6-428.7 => 0.193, 18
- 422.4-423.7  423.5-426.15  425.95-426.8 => 0.062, 17.4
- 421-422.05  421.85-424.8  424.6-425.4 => 0.048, 17.8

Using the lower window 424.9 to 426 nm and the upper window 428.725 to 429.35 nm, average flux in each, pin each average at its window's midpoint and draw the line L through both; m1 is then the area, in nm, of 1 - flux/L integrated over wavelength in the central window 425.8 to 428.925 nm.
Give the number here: -0.109 nm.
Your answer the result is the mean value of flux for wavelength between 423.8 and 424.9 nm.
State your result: 18.1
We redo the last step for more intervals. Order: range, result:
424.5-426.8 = 17.2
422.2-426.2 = 17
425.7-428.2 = 16.8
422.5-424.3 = 17.4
